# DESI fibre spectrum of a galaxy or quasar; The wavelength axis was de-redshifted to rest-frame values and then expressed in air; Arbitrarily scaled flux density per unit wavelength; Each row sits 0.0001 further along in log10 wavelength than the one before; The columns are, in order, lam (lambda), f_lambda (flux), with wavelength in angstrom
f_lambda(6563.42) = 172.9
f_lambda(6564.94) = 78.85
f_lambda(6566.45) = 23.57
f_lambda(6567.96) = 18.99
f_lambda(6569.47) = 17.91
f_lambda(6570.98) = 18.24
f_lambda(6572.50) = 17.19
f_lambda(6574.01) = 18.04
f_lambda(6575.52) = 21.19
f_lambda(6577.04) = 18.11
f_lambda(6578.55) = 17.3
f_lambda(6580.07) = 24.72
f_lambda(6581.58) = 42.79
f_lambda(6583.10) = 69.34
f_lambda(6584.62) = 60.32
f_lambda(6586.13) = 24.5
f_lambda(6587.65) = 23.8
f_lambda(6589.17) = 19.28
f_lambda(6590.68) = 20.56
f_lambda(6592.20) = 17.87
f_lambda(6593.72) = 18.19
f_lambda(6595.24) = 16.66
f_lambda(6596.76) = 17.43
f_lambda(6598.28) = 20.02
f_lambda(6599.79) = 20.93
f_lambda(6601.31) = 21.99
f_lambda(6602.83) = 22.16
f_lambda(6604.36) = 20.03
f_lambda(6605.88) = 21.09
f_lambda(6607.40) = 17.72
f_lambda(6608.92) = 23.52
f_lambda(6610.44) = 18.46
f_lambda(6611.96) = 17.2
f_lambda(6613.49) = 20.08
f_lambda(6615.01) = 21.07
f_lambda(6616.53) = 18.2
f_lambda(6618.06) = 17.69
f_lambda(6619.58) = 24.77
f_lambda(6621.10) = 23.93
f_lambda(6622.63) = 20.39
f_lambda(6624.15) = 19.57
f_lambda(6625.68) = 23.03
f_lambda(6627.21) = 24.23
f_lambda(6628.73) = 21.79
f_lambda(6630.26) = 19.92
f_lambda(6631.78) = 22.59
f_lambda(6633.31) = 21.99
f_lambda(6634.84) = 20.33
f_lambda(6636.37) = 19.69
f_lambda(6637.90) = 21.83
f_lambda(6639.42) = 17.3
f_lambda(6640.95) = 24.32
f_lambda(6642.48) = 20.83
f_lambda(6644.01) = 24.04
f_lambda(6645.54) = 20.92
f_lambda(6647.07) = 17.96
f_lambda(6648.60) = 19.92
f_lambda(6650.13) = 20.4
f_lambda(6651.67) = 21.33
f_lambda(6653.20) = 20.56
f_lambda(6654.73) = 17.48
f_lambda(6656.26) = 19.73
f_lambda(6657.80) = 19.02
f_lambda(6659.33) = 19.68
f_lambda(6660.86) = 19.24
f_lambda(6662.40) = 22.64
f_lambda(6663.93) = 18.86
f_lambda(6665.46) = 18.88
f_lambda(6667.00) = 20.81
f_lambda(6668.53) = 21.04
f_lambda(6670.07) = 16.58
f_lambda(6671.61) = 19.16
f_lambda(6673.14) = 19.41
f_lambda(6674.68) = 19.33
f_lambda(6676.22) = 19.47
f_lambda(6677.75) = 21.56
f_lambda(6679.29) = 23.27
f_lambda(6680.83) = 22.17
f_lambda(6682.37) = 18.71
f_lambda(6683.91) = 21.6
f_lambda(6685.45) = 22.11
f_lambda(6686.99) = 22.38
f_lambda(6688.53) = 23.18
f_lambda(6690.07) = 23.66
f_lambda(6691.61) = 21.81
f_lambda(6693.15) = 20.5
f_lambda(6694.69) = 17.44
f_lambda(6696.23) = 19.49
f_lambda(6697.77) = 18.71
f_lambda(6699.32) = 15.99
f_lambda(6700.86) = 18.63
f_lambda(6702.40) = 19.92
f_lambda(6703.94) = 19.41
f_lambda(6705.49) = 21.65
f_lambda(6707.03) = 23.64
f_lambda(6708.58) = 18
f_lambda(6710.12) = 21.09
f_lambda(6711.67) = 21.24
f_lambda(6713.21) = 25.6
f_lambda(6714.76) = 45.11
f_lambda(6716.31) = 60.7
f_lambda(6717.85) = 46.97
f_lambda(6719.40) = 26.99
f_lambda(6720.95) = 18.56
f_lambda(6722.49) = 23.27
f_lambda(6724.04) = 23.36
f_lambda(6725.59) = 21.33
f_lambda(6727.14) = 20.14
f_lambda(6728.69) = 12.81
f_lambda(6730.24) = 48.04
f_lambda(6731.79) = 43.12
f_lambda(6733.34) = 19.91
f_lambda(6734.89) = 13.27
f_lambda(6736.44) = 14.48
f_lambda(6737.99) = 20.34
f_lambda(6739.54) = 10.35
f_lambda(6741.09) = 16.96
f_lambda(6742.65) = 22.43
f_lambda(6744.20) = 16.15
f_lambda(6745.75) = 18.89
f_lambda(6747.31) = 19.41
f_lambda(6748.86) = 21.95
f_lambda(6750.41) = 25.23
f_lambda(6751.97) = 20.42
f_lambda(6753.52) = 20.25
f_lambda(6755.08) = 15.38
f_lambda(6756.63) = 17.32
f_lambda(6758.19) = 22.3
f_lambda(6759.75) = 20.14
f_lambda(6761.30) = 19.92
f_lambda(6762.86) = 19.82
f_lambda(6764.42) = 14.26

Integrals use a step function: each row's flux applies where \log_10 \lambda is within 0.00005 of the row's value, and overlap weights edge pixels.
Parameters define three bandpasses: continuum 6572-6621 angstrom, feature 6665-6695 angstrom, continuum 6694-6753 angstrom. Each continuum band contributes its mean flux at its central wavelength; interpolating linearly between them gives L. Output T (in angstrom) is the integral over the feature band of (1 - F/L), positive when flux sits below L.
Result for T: 3.52 angstrom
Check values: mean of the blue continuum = 23.5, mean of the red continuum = 23.4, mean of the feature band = 20.7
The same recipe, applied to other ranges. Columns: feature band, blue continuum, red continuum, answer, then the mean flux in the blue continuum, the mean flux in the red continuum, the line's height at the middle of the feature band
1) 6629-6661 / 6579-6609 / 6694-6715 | 4.6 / 26.1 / 21.3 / 23.9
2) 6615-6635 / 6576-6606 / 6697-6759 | 3.0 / 25.9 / 23.2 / 25.2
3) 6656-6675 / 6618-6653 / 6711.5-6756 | 2.3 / 21.3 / 24.6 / 22.3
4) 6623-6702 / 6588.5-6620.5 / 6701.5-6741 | 7.1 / 19.8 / 25.4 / 22.6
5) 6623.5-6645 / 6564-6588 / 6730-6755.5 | 5.1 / 32.1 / 21.1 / 28.2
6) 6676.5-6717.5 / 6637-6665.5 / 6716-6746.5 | -1.6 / 20.3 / 24.4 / 22.6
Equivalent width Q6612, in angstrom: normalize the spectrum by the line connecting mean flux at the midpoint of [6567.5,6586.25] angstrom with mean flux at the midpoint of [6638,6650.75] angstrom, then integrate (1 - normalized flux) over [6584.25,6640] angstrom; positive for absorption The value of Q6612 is 7.1 angstrom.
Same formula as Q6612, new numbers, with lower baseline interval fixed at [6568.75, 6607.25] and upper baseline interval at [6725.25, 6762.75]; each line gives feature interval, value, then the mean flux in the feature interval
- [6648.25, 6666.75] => 2.4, 19.8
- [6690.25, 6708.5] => 1.7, 19.8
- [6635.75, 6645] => 0.7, 21.4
